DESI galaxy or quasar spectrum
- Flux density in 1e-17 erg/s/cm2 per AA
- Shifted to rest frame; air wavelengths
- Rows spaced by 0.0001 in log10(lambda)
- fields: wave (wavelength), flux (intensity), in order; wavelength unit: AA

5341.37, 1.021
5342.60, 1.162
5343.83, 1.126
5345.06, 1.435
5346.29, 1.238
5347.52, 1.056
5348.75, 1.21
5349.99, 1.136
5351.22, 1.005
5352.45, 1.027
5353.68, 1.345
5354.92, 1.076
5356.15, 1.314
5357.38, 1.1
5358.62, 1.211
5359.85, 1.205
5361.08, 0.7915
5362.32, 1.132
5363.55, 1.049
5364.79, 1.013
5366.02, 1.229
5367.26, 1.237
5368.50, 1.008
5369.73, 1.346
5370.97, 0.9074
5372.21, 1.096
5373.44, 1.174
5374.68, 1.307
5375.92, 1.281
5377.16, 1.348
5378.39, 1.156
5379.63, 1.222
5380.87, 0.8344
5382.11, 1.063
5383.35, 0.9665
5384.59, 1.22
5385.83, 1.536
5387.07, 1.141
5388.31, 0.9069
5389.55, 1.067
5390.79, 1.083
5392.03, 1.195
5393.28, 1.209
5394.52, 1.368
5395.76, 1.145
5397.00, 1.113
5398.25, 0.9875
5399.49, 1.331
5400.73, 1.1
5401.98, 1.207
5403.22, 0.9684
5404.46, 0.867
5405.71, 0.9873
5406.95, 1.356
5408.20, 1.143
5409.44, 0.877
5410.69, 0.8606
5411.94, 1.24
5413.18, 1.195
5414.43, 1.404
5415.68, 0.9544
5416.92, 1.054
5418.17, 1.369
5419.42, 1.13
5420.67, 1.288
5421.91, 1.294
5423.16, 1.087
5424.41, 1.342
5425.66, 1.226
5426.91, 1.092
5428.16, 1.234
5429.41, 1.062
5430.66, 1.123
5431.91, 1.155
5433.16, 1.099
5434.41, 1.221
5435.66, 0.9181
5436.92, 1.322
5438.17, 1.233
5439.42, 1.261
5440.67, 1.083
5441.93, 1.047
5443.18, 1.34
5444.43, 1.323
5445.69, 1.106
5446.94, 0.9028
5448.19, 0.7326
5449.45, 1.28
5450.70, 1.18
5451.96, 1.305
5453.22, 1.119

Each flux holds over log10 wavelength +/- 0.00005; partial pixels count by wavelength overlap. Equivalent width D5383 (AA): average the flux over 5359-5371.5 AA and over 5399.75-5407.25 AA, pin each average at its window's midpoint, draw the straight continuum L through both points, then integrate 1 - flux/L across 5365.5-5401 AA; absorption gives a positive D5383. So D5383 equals -2.3 AA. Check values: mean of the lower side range 1.1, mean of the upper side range 1.08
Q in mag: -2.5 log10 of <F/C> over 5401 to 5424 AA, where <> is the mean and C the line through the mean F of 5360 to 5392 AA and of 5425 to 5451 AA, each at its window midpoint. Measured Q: 0.01 mag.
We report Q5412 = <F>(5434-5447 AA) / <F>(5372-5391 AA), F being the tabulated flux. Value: 1.0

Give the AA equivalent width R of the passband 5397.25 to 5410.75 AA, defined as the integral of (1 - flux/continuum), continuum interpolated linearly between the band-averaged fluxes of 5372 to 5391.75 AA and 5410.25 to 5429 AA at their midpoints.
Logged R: 1.15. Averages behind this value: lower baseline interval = 1.15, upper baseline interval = 1.19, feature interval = 1.07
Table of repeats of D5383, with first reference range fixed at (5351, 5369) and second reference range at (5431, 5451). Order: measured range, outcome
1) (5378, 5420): 0.10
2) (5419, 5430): -0.61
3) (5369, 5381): -0.61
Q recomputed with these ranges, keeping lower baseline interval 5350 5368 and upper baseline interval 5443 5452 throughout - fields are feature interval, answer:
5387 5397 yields -0.013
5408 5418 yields 0.023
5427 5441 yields -0.028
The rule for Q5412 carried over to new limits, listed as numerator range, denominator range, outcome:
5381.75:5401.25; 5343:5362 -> 1.00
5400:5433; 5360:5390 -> 1.01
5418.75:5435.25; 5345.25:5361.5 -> 1.03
